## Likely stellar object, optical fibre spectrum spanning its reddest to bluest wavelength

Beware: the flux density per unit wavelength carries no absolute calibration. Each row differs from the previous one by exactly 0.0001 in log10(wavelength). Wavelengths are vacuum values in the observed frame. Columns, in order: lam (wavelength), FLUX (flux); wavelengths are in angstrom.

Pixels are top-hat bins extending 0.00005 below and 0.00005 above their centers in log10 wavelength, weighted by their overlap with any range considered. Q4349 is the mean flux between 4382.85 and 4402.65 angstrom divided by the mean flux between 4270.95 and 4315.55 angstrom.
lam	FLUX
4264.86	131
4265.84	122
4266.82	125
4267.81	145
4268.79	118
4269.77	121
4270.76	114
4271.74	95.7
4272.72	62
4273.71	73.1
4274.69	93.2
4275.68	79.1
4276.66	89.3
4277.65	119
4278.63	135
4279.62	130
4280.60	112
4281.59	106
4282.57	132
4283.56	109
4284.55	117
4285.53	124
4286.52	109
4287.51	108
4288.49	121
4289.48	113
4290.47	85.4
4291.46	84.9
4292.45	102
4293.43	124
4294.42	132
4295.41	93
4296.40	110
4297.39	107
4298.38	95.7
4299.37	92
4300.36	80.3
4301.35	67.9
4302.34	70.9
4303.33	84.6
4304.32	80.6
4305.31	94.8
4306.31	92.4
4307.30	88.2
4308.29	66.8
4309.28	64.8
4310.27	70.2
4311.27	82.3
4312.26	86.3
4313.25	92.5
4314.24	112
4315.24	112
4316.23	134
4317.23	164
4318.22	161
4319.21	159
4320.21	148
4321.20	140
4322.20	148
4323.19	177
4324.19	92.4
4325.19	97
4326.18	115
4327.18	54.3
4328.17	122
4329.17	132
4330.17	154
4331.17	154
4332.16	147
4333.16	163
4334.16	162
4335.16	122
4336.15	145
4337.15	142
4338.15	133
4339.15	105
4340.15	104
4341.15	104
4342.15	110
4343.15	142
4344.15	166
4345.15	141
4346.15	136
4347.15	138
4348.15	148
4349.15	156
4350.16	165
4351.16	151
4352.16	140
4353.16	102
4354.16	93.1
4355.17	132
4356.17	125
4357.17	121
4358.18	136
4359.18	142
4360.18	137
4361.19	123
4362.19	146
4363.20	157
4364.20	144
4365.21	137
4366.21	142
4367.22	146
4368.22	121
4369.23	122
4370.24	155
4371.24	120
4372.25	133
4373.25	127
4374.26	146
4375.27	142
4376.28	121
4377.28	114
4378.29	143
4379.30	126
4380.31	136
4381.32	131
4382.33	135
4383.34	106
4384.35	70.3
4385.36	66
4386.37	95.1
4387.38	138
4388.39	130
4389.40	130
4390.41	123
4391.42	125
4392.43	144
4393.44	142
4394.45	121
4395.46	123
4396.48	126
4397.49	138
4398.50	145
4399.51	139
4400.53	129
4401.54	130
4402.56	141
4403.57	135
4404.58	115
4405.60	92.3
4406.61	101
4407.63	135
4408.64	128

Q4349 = 1.25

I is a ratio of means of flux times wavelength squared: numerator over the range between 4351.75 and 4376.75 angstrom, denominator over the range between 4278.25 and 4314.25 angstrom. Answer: 1.38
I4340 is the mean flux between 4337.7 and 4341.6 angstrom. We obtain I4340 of 111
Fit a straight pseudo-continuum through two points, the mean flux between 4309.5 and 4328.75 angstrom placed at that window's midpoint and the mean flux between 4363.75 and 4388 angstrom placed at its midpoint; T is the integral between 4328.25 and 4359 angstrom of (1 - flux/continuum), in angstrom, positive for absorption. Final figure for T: -3.5 angstrom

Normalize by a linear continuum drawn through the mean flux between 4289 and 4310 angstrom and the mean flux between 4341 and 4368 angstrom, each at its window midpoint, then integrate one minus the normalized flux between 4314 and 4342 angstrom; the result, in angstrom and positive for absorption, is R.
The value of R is -4.4 angstrom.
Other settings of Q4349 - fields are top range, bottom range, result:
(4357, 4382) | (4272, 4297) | 1.27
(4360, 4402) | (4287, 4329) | 1.22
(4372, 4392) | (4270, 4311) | 1.24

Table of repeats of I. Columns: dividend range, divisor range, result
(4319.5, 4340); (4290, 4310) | 1.48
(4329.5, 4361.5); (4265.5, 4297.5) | 1.28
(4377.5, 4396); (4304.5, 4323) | 1.11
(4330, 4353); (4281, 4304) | 1.39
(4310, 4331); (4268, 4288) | 1.16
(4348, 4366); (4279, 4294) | 1.26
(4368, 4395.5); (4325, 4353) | 0.95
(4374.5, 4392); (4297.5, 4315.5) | 1.46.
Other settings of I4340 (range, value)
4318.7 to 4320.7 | 154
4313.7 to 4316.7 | 119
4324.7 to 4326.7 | 106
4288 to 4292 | 101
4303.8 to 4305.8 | 87.7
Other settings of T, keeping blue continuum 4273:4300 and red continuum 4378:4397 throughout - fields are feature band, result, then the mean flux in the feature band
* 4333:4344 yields -1.55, 130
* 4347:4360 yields -2.02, 135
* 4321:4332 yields -1.34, 126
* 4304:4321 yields 0.52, 107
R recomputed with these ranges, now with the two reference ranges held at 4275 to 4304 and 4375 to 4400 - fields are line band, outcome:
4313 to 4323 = -2.6 angstrom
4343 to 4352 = -2.6 angstrom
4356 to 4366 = -1.6 angstrom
